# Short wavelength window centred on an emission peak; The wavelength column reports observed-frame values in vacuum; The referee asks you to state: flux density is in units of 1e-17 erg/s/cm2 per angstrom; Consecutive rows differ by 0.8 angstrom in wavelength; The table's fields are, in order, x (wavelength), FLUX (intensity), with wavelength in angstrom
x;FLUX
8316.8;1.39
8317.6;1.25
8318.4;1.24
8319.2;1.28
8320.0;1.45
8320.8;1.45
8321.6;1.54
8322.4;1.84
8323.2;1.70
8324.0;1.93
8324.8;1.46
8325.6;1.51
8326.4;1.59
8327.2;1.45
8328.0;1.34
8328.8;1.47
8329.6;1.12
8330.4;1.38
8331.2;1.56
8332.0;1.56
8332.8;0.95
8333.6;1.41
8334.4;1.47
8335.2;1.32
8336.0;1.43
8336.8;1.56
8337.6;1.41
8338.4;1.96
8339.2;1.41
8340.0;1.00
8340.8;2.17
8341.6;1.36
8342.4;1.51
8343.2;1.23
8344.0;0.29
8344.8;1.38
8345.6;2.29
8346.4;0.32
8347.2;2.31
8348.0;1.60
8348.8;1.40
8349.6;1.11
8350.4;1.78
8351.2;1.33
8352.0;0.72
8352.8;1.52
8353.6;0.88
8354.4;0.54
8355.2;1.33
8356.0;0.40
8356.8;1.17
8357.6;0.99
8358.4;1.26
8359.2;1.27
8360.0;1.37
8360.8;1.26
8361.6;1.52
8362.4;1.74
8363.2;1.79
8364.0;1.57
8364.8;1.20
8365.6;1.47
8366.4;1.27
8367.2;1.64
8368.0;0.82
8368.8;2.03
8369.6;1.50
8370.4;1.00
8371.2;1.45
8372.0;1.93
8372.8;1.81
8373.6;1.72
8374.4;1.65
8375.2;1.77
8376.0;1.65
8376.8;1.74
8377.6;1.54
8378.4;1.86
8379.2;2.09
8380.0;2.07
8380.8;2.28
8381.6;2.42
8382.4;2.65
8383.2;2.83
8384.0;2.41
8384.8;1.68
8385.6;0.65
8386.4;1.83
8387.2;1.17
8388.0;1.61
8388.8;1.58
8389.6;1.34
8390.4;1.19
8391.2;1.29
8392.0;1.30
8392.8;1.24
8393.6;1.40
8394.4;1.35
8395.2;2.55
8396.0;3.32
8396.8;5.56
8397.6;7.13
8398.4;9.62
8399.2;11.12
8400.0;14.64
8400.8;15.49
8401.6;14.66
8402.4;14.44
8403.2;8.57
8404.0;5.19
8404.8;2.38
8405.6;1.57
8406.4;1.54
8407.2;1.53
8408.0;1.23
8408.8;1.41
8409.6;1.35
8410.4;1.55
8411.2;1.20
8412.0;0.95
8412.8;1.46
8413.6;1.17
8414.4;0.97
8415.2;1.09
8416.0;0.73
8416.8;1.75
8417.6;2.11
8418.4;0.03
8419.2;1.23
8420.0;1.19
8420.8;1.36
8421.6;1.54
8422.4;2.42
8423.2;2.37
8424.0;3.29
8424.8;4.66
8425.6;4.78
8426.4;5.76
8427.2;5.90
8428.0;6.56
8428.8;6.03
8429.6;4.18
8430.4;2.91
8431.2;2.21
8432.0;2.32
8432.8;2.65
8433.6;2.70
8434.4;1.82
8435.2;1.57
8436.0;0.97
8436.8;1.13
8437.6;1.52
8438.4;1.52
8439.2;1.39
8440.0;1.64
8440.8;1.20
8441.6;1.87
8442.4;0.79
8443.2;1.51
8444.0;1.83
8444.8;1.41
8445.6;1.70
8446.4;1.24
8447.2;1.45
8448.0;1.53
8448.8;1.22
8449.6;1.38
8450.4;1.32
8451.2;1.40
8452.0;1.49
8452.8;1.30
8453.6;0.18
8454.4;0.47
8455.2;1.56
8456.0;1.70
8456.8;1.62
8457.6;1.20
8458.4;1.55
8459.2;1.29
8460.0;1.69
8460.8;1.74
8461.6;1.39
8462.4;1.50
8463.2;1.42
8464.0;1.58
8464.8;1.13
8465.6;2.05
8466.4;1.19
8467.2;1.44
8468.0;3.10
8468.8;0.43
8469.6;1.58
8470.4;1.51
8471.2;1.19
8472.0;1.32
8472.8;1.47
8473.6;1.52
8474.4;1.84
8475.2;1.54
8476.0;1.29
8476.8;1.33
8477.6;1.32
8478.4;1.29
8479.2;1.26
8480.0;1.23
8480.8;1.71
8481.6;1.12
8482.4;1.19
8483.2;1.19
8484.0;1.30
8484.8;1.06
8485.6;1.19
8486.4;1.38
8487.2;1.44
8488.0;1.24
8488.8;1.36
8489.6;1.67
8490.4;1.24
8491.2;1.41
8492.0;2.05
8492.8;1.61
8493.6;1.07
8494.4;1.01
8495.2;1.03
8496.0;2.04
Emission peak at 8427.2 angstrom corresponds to [N II] 6583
